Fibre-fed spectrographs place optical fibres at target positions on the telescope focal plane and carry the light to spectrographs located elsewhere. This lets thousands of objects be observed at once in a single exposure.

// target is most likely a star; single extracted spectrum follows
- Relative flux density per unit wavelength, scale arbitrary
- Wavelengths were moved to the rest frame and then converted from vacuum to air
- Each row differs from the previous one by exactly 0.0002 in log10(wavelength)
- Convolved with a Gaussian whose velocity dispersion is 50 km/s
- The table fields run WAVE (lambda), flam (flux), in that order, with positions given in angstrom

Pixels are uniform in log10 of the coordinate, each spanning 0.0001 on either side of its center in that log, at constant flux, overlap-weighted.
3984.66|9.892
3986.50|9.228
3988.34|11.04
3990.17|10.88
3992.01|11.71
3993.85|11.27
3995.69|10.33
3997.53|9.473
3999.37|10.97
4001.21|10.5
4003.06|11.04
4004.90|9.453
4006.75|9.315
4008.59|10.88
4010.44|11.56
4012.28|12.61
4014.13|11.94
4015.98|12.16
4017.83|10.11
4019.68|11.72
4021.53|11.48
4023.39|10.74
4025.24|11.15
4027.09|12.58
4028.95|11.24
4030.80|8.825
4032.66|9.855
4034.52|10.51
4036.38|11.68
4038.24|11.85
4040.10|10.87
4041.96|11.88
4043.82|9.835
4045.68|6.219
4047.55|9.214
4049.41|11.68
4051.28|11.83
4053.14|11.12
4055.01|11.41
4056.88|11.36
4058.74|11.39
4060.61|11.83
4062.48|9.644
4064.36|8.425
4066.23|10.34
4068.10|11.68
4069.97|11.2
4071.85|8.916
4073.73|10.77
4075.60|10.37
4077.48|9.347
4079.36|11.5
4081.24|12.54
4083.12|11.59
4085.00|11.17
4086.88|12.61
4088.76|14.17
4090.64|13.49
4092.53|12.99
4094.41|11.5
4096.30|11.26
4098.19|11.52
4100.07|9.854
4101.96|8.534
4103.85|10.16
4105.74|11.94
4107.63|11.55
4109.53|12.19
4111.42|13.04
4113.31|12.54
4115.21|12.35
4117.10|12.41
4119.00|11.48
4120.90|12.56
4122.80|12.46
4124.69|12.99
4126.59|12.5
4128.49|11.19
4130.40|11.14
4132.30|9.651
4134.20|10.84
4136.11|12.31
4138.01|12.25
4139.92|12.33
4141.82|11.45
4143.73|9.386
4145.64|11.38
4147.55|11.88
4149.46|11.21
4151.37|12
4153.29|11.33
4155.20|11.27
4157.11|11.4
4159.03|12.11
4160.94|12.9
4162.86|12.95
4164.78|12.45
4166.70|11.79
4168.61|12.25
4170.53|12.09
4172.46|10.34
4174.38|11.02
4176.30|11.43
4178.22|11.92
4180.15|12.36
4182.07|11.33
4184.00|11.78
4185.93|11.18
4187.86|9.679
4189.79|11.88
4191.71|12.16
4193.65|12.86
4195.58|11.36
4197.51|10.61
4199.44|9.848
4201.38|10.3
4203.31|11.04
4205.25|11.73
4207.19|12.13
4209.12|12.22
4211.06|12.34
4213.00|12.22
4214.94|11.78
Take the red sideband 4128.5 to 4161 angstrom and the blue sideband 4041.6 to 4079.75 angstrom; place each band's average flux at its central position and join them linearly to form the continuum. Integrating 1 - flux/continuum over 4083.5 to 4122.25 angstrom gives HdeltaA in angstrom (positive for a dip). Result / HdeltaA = -3.3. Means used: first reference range 10.4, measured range 11.9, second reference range 11.4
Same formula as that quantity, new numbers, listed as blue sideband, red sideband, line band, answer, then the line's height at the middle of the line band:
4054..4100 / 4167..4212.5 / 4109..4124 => -1.4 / 11.3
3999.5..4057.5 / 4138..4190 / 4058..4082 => 1.1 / 11.1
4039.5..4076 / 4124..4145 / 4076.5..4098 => -2.2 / 10.9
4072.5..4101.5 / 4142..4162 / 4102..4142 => -1.0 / 11.5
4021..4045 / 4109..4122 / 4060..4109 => 2.9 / 11.8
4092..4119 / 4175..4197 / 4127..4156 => 0.6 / 11.6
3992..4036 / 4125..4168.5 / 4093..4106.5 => 0.8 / 11.4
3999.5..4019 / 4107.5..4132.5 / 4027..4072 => 3.0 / 11.4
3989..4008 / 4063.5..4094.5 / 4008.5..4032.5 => -1.2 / 10.7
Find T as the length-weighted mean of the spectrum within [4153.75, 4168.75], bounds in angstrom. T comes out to 12.1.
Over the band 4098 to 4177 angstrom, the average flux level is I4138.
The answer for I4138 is 11.6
